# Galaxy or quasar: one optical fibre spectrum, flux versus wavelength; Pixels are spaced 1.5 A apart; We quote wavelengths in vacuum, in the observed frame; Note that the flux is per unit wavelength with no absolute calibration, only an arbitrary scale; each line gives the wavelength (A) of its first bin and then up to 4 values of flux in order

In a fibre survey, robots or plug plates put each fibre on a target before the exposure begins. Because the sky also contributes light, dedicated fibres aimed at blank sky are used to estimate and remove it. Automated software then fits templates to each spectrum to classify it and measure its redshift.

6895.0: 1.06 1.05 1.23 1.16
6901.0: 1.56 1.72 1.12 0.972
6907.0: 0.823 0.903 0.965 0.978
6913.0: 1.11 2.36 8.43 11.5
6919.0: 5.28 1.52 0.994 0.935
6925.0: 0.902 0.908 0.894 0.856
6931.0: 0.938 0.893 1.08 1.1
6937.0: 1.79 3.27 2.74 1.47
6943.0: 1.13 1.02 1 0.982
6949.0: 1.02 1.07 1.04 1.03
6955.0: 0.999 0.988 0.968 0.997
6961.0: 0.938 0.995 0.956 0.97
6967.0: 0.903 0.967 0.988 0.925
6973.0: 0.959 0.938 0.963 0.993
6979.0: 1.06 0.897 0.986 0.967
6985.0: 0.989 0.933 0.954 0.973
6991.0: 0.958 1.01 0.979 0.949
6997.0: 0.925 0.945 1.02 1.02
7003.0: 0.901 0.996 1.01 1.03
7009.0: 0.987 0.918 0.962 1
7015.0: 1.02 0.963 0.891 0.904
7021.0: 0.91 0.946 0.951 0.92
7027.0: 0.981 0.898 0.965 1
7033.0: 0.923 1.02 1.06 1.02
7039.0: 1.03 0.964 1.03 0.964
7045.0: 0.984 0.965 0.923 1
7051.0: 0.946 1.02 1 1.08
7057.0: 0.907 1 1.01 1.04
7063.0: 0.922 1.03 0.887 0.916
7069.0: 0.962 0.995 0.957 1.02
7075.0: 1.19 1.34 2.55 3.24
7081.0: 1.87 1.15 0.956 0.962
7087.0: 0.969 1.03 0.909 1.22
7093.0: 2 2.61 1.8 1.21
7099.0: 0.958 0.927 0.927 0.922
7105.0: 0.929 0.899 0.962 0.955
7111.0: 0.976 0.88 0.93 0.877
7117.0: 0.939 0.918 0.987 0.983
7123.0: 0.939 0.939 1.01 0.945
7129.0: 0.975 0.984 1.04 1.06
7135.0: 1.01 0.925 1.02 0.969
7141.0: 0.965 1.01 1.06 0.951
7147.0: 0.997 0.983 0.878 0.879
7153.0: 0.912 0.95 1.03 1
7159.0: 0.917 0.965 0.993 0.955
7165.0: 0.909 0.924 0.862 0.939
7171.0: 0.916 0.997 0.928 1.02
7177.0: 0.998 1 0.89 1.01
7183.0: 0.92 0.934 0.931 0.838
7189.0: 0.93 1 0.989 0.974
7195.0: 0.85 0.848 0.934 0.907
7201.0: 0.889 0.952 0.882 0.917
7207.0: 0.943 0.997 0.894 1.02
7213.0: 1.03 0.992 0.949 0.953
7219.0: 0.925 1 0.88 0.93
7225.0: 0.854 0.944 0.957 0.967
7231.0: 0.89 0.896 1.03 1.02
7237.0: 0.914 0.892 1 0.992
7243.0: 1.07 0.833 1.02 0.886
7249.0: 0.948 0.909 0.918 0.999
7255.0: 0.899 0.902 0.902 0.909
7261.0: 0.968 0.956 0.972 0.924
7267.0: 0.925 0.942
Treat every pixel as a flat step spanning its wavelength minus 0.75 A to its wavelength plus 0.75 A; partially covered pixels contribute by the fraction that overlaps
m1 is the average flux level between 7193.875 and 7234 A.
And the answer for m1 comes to 0.933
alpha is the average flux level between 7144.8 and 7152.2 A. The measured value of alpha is 0.938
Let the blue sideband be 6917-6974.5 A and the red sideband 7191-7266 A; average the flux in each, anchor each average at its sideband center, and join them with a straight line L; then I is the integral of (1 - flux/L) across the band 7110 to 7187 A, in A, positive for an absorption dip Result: 9.3 A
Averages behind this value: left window 1.47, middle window 0.959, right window 0.941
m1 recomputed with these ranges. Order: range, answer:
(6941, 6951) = 1.09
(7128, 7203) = 0.954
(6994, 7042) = 0.97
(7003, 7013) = 0.978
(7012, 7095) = 1.12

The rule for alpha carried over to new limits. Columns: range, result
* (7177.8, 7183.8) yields 0.954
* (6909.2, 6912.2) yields 0.97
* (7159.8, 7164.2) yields 0.971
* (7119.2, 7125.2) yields 0.962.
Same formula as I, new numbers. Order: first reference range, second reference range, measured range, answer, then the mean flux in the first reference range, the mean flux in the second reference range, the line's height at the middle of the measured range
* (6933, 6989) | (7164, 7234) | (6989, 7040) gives 5.6 A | 1.13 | 0.938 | 1.09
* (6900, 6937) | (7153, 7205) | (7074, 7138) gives 3.6 A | 2.02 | 0.94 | 1.24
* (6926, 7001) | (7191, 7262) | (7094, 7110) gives -2.6 A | 1.08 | 0.94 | 1.01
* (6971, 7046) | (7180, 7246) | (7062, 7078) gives -2.2 A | 0.97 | 0.942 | 0.961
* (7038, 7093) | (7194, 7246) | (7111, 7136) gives 2.5 A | 1.15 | 0.941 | 1.07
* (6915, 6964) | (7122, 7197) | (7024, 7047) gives 7.6 A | 1.85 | 0.958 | 1.46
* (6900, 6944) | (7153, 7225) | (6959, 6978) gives 9.1 A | 2.03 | 0.944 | 1.84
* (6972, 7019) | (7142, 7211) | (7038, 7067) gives -0.7 A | 0.97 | 0.944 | 0.962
